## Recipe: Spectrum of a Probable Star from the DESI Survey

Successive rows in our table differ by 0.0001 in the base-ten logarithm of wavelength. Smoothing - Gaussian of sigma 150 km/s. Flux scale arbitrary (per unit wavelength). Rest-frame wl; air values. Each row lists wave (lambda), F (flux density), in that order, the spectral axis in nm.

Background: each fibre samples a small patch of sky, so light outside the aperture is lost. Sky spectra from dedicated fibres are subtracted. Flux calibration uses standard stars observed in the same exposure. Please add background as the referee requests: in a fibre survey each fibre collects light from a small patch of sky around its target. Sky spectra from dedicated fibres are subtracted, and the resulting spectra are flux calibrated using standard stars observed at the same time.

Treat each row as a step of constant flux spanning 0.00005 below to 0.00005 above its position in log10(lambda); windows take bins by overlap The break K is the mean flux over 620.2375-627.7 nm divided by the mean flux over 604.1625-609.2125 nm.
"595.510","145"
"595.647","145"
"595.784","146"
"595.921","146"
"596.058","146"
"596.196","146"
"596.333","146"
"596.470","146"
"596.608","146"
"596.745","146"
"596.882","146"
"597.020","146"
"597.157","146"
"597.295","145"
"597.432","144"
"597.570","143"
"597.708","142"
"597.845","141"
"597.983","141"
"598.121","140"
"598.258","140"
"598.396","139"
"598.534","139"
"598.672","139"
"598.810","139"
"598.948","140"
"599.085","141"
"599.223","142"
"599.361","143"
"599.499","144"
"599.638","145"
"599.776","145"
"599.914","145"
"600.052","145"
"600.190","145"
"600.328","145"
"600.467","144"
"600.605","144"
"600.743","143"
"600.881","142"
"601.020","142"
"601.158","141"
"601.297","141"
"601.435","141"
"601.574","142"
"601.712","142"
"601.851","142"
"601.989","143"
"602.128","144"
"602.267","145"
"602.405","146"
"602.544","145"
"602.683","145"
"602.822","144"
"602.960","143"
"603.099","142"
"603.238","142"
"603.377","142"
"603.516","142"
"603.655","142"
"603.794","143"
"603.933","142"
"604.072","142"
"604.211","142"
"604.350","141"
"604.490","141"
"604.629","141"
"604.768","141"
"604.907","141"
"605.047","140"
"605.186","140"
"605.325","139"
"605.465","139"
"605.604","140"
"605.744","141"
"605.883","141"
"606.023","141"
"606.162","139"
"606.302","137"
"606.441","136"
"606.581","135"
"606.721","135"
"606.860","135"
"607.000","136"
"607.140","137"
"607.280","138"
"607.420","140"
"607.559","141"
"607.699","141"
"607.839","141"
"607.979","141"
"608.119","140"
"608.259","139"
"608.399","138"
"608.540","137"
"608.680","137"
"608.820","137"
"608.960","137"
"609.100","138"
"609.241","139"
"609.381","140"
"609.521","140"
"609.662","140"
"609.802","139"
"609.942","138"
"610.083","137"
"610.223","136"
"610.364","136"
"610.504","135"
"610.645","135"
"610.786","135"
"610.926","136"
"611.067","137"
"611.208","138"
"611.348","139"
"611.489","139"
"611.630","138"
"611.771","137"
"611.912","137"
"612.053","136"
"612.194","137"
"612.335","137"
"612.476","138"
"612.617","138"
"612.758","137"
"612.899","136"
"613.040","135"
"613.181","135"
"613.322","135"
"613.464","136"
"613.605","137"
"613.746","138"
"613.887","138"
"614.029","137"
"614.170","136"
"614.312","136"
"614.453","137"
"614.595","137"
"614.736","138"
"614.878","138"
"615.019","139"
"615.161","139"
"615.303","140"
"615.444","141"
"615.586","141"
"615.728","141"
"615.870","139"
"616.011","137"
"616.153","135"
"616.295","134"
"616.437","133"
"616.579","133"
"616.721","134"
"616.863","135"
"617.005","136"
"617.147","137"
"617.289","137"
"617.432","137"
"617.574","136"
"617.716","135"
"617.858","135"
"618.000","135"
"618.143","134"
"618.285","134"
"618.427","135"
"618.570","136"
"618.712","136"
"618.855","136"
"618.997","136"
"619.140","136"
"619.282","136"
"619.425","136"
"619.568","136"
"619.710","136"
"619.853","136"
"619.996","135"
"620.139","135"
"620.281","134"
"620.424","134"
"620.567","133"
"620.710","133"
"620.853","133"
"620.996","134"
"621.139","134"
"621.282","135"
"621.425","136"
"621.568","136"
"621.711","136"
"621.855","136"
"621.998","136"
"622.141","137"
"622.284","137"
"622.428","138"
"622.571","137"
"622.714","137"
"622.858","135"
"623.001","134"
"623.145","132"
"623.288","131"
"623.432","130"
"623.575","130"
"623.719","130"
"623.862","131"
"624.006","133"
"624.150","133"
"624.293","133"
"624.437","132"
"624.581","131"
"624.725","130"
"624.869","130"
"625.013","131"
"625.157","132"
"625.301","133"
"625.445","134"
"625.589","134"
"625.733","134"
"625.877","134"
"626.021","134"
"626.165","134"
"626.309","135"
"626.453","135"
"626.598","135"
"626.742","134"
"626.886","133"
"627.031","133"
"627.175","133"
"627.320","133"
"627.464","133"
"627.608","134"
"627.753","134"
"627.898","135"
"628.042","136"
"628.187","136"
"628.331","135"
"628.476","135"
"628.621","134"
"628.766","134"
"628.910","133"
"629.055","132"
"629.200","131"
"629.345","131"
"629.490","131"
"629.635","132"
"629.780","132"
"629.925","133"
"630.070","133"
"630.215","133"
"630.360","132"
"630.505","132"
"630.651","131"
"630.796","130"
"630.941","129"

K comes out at 1.0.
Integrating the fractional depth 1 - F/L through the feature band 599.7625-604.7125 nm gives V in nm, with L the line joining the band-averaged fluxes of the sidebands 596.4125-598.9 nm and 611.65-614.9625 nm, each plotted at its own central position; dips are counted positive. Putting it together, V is -0.07 nm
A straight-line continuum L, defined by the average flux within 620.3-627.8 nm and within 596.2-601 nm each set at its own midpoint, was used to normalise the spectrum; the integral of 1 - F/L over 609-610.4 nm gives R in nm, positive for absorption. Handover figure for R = 0.01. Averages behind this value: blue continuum 143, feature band 138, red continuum 134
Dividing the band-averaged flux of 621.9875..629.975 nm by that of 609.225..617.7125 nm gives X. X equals 0.97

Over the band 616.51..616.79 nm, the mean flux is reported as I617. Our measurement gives 133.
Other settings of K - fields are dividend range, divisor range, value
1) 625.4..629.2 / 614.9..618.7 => 0.98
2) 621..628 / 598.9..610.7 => 0.95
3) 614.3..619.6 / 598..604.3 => 0.96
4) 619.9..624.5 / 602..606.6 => 0.95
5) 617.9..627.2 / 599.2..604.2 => 0.94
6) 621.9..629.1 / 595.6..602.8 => 0.93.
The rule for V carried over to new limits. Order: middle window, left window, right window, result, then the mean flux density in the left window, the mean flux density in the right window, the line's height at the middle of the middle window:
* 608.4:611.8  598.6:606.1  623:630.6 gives 0.043 nm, 142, 133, 139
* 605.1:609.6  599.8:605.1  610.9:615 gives 0.047 nm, 143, 137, 140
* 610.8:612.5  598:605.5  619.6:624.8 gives 0.011 nm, 142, 134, 138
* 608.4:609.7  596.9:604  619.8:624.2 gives 0.010 nm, 143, 134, 139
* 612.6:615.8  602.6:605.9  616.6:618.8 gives -0.014 nm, 142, 135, 137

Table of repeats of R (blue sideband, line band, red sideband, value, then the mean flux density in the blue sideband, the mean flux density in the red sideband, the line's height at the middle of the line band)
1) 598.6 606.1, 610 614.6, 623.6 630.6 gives 0.06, 142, 133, 139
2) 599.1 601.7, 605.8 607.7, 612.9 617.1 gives 0.03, 143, 137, 140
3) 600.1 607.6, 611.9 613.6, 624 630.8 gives 0.02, 141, 133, 138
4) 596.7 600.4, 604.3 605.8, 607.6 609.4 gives 0.00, 143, 139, 140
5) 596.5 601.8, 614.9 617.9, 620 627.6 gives -0.01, 143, 134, 136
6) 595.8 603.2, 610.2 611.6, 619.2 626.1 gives 0.02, 143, 134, 139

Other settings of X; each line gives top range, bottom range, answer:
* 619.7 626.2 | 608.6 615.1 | 0.97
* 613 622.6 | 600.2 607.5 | 0.96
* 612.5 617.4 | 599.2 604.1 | 0.96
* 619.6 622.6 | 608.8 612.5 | 0.98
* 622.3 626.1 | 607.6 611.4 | 0.96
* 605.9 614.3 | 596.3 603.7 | 0.96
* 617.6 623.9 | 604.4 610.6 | 0.97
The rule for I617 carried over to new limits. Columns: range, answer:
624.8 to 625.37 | 131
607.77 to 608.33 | 140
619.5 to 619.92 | 136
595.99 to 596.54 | 146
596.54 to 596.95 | 146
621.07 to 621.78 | 135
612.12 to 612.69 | 138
